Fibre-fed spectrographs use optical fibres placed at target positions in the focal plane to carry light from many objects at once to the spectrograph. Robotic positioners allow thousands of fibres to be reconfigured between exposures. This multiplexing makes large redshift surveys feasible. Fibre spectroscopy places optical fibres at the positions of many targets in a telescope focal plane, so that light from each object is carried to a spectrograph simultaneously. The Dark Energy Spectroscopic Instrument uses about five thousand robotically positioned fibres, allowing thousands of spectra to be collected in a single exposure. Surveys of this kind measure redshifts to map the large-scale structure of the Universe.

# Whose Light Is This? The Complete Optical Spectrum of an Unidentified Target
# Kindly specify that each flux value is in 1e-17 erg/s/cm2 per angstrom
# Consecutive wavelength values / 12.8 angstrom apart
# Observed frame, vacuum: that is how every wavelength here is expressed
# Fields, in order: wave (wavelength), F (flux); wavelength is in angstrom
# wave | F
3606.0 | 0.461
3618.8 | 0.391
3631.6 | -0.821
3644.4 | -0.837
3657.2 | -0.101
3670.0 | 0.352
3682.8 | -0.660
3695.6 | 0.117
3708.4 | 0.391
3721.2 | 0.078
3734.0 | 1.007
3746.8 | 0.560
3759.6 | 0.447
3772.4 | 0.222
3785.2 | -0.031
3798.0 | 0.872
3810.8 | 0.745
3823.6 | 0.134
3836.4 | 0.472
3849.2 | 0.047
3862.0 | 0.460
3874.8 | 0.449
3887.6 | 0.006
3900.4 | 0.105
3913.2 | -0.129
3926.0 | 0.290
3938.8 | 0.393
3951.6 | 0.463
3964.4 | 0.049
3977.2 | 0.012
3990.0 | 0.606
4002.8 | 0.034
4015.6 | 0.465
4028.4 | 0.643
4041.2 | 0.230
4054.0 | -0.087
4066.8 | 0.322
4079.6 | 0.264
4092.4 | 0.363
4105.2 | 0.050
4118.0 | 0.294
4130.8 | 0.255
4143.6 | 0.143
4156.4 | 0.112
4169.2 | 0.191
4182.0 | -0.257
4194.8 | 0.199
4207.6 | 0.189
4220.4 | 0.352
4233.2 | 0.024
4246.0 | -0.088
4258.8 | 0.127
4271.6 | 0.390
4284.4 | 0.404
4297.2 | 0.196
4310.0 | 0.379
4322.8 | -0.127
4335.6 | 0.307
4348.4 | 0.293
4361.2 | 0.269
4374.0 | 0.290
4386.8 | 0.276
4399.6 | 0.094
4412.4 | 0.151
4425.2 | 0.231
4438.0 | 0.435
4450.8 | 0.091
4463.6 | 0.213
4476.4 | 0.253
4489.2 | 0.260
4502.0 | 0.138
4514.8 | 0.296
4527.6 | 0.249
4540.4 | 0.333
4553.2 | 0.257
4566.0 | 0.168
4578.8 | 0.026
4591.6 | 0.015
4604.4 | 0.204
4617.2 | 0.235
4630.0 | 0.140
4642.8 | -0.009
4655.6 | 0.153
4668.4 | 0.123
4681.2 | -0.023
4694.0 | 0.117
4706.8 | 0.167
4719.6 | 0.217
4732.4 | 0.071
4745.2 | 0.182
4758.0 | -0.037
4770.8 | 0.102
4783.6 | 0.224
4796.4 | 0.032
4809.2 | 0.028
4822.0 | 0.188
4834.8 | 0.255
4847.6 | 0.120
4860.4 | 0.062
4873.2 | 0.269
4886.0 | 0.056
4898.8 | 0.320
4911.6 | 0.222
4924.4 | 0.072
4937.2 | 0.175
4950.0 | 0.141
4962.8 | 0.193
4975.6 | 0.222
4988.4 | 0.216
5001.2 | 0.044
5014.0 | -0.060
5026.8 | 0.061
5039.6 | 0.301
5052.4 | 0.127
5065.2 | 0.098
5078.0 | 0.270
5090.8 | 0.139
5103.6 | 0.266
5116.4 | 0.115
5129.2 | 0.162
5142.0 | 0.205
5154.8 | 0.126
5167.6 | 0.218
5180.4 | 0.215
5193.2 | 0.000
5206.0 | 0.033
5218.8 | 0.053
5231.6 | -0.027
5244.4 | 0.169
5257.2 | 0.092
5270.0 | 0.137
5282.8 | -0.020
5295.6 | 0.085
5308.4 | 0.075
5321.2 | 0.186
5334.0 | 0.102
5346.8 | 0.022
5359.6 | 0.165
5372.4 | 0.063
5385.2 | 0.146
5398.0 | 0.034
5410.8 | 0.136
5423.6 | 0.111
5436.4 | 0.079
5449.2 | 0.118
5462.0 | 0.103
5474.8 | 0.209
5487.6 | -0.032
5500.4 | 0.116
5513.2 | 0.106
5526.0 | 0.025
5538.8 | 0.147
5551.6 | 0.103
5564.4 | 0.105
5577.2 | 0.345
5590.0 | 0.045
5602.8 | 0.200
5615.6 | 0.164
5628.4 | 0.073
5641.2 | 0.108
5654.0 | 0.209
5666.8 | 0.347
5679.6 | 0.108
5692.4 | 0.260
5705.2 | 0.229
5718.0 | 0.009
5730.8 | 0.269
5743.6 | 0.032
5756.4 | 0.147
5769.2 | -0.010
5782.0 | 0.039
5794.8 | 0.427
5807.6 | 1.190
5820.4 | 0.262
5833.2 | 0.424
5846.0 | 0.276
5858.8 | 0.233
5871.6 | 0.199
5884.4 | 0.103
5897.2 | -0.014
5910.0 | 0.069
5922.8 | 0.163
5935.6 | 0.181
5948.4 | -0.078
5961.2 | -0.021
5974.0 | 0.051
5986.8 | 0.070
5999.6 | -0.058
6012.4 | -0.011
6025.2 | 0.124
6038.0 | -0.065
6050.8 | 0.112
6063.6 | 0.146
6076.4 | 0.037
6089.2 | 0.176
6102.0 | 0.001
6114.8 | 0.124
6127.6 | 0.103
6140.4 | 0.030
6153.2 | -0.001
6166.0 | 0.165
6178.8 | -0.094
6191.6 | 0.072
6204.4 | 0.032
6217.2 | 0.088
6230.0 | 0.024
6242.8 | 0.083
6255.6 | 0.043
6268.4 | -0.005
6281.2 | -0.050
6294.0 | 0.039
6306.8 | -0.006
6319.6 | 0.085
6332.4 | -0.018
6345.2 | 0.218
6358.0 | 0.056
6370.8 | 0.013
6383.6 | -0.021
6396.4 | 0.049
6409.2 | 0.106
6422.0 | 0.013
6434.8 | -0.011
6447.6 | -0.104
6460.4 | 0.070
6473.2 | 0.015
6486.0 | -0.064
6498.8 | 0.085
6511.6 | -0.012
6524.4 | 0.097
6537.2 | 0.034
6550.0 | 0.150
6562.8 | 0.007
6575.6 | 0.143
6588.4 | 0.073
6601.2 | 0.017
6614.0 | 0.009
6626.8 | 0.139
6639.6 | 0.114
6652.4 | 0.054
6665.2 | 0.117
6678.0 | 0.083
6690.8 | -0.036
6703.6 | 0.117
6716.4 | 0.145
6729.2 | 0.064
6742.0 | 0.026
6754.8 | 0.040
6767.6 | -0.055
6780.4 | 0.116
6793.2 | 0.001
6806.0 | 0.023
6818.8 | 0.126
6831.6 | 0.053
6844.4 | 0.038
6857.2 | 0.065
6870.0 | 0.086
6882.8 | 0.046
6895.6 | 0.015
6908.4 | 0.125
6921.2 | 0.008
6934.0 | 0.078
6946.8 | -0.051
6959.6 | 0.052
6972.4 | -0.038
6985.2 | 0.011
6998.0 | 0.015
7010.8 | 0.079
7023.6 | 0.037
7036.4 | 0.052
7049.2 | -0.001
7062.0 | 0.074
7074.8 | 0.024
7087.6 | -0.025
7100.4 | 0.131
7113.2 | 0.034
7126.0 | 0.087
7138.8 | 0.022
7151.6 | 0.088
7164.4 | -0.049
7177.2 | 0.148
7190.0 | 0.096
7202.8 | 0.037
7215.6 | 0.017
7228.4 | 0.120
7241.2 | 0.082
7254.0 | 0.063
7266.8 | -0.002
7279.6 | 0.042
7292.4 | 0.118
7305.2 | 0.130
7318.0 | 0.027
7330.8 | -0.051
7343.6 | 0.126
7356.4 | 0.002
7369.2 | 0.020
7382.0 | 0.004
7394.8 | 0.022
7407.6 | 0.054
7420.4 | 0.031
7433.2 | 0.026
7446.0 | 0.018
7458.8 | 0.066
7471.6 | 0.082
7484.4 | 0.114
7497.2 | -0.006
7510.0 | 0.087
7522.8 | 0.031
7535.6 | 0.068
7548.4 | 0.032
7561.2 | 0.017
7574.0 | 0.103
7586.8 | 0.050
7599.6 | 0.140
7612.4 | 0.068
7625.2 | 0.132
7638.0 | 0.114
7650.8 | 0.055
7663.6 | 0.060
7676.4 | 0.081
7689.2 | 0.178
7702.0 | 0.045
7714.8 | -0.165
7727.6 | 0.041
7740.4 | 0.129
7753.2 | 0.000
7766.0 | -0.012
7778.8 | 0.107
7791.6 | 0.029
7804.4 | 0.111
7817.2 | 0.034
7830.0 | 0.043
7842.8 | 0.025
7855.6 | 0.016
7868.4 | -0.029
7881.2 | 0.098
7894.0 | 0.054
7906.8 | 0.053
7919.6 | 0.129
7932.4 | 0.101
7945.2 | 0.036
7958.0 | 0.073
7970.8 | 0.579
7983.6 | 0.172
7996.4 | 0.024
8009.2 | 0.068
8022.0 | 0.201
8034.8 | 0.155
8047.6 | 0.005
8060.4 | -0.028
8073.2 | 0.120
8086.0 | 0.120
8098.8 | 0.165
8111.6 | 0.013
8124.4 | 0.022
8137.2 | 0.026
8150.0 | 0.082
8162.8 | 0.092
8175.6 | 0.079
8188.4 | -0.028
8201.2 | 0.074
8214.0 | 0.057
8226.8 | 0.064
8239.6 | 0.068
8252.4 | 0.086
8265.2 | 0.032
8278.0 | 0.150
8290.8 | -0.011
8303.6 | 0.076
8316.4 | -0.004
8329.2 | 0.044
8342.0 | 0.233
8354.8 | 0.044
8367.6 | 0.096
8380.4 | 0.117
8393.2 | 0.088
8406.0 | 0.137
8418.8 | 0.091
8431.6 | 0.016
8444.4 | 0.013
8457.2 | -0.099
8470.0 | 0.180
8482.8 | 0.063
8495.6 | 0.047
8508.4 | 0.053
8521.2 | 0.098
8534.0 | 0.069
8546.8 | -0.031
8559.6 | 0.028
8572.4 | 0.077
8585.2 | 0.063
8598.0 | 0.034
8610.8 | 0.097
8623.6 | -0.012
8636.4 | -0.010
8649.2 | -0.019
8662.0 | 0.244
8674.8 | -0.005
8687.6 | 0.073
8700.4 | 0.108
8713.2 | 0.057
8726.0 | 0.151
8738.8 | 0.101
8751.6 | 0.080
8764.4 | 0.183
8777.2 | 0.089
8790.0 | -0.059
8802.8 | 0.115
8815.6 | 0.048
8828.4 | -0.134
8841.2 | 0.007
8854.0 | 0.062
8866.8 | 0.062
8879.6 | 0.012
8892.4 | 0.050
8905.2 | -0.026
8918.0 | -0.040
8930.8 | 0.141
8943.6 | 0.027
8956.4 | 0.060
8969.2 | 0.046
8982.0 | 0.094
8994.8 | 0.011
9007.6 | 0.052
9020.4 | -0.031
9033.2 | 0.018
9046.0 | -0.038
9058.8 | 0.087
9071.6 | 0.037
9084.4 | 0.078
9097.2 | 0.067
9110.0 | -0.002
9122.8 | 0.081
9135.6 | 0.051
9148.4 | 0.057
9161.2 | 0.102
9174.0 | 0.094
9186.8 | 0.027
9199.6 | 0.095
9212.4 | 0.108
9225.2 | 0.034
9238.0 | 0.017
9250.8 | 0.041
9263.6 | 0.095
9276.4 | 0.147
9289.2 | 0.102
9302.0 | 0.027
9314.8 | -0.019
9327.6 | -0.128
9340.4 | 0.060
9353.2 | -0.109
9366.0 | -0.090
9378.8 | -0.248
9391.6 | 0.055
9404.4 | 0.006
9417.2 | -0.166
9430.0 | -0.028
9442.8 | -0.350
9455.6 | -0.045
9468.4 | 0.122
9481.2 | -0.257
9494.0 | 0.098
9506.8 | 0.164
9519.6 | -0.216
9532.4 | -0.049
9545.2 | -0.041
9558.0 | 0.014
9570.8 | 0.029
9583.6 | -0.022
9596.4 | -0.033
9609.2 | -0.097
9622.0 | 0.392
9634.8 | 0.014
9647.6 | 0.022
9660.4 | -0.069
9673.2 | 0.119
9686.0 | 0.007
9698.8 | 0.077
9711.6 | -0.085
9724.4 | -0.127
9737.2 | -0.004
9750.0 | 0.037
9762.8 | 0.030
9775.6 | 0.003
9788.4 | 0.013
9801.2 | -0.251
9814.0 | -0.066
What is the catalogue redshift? 1.138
